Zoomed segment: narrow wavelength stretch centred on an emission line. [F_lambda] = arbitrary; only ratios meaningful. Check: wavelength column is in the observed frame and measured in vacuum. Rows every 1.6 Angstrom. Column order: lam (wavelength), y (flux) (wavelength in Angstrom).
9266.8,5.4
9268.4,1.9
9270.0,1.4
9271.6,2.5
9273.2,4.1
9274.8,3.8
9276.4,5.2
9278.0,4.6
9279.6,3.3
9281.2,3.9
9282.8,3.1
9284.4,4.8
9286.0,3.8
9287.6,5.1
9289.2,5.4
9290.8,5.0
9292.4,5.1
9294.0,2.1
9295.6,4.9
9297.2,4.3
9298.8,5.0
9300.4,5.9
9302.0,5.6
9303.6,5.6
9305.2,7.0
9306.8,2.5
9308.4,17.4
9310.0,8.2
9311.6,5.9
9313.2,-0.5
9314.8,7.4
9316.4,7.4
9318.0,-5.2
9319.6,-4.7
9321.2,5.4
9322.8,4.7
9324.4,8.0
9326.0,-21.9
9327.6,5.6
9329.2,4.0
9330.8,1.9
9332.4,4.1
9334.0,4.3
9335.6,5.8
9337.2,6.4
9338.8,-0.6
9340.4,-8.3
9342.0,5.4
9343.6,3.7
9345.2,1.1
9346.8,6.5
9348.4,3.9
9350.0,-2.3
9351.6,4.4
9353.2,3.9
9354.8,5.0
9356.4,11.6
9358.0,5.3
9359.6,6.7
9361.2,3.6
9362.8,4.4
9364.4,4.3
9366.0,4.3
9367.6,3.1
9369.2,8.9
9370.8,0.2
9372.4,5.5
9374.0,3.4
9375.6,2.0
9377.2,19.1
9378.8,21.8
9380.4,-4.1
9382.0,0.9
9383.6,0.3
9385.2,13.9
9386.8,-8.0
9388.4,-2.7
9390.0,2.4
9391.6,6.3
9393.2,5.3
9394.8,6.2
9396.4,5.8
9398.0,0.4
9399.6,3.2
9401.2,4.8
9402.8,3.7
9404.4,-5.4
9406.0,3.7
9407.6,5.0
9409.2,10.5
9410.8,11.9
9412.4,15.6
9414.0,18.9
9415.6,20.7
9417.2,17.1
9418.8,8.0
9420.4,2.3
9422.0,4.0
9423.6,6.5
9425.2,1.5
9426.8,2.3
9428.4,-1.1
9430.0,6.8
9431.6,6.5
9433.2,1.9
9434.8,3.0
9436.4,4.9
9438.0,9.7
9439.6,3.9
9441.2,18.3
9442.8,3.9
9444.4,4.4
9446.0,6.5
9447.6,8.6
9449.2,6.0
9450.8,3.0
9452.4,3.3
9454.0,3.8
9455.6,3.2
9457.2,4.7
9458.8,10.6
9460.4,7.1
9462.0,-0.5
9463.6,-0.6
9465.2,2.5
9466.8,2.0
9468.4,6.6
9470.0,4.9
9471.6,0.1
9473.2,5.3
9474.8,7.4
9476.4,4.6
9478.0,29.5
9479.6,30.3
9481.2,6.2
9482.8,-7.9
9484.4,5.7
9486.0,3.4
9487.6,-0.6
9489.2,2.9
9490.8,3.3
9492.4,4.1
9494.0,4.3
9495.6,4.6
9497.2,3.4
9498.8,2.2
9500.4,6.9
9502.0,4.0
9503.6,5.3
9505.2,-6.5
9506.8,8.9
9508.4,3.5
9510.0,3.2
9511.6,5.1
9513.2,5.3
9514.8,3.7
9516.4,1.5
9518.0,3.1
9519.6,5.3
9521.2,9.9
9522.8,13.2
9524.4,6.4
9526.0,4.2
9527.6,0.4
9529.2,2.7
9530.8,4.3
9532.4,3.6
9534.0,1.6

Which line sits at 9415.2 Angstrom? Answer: H-alpha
